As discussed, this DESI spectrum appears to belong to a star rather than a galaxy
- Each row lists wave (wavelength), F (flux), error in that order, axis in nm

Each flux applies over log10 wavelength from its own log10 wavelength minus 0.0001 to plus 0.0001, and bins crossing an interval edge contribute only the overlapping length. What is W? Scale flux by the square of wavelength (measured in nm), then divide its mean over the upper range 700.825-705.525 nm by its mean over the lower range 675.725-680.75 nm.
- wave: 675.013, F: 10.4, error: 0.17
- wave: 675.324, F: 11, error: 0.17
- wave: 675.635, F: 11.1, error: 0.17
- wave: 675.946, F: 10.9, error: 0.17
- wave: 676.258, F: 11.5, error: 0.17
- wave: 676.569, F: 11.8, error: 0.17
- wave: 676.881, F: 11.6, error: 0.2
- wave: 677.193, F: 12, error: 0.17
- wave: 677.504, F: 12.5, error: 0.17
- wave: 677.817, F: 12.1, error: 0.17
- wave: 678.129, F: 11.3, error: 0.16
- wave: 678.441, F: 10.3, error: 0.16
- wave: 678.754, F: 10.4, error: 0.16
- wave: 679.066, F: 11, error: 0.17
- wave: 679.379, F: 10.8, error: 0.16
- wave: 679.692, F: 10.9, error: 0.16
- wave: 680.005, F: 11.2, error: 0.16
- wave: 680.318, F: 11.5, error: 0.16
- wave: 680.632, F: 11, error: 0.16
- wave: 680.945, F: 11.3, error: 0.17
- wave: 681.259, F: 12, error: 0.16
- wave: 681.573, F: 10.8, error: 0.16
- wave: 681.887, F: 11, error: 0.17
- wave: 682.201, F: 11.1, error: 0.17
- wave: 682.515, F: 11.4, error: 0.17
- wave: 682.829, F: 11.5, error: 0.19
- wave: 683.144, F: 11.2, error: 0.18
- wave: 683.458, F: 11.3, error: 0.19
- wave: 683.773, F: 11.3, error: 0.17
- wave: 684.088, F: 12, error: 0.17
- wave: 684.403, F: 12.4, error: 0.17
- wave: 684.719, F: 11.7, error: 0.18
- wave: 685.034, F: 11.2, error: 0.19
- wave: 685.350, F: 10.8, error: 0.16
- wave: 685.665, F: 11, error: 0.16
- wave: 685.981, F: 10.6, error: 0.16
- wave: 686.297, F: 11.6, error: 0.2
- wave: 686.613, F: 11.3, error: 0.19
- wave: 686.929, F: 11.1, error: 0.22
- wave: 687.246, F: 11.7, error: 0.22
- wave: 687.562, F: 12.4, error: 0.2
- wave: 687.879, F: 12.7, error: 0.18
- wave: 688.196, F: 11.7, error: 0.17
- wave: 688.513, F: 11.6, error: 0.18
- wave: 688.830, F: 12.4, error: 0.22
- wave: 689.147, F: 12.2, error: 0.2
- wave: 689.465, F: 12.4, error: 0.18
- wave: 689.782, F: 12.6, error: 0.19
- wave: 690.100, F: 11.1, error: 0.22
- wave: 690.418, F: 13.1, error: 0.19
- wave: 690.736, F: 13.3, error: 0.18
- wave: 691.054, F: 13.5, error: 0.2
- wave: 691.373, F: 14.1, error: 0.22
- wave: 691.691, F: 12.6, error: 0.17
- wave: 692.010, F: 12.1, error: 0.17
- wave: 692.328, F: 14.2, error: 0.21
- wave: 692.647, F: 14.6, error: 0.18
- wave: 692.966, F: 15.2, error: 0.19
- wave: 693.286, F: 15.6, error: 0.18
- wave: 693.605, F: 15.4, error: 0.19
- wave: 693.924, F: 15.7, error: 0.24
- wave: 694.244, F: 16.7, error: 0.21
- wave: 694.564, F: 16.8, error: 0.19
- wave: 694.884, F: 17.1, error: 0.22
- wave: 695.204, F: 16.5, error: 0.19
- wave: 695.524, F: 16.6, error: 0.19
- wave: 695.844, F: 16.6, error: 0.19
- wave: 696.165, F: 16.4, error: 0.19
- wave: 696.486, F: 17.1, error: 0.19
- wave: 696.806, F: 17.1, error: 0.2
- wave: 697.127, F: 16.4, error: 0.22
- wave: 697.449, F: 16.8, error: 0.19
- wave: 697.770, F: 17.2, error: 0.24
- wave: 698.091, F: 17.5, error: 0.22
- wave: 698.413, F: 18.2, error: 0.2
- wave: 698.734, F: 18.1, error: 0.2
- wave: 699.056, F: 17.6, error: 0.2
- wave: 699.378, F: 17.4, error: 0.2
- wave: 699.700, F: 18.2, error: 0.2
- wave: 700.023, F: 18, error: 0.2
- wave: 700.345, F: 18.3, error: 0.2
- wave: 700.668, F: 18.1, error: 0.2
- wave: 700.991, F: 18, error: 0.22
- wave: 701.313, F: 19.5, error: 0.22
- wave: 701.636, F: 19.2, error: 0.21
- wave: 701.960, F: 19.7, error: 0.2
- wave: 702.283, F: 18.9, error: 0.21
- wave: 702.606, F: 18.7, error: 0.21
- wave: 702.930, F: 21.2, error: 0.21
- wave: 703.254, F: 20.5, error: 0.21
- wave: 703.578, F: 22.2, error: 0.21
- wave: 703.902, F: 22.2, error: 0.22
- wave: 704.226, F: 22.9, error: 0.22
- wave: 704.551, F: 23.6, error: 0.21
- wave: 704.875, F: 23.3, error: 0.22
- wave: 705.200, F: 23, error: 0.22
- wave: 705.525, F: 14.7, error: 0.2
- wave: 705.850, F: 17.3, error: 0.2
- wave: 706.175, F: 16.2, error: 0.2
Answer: 2.0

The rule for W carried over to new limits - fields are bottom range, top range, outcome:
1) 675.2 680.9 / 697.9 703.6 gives 1.78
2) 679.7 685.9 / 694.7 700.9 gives 1.60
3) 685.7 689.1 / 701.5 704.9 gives 1.88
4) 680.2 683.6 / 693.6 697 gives 1.53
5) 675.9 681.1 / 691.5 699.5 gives 1.51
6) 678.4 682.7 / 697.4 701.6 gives 1.72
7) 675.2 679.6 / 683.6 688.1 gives 1.05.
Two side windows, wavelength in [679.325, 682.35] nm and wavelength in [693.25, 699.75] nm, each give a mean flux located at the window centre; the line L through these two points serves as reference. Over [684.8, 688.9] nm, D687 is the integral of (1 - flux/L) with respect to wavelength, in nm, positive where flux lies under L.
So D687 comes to 0.566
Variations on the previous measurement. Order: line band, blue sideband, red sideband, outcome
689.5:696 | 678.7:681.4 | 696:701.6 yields 0.410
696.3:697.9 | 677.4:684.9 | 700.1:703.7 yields 0.058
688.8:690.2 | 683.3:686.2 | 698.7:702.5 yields 0.137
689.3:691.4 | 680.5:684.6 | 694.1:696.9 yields 0.265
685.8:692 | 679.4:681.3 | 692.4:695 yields 0.860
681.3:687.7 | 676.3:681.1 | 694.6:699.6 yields 0.852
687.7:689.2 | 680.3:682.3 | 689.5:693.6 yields 0.084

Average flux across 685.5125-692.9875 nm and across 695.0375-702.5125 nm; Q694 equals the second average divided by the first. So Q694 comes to 1.4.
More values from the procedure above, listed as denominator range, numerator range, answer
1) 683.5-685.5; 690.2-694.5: 1.24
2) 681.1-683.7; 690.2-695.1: 1.30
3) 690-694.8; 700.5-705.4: 1.44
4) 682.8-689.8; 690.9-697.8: 1.34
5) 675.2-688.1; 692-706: 1.59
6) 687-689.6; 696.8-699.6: 1.44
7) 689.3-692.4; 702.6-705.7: 1.66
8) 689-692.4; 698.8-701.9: 1.43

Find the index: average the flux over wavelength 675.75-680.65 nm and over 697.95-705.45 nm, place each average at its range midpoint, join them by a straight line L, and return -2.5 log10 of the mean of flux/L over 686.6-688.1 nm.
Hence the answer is 0.22 mag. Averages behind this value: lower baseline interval 11.3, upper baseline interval 19.7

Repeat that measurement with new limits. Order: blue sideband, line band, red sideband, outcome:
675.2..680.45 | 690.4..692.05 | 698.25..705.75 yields 0.20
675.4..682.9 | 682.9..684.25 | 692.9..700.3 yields 0.11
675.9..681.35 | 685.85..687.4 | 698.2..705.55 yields 0.25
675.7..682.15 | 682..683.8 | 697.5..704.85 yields 0.13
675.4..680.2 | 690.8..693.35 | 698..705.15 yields 0.18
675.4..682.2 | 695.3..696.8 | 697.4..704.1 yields 0.03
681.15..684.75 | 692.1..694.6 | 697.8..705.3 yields 0.05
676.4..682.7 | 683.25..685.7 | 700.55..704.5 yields 0.15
